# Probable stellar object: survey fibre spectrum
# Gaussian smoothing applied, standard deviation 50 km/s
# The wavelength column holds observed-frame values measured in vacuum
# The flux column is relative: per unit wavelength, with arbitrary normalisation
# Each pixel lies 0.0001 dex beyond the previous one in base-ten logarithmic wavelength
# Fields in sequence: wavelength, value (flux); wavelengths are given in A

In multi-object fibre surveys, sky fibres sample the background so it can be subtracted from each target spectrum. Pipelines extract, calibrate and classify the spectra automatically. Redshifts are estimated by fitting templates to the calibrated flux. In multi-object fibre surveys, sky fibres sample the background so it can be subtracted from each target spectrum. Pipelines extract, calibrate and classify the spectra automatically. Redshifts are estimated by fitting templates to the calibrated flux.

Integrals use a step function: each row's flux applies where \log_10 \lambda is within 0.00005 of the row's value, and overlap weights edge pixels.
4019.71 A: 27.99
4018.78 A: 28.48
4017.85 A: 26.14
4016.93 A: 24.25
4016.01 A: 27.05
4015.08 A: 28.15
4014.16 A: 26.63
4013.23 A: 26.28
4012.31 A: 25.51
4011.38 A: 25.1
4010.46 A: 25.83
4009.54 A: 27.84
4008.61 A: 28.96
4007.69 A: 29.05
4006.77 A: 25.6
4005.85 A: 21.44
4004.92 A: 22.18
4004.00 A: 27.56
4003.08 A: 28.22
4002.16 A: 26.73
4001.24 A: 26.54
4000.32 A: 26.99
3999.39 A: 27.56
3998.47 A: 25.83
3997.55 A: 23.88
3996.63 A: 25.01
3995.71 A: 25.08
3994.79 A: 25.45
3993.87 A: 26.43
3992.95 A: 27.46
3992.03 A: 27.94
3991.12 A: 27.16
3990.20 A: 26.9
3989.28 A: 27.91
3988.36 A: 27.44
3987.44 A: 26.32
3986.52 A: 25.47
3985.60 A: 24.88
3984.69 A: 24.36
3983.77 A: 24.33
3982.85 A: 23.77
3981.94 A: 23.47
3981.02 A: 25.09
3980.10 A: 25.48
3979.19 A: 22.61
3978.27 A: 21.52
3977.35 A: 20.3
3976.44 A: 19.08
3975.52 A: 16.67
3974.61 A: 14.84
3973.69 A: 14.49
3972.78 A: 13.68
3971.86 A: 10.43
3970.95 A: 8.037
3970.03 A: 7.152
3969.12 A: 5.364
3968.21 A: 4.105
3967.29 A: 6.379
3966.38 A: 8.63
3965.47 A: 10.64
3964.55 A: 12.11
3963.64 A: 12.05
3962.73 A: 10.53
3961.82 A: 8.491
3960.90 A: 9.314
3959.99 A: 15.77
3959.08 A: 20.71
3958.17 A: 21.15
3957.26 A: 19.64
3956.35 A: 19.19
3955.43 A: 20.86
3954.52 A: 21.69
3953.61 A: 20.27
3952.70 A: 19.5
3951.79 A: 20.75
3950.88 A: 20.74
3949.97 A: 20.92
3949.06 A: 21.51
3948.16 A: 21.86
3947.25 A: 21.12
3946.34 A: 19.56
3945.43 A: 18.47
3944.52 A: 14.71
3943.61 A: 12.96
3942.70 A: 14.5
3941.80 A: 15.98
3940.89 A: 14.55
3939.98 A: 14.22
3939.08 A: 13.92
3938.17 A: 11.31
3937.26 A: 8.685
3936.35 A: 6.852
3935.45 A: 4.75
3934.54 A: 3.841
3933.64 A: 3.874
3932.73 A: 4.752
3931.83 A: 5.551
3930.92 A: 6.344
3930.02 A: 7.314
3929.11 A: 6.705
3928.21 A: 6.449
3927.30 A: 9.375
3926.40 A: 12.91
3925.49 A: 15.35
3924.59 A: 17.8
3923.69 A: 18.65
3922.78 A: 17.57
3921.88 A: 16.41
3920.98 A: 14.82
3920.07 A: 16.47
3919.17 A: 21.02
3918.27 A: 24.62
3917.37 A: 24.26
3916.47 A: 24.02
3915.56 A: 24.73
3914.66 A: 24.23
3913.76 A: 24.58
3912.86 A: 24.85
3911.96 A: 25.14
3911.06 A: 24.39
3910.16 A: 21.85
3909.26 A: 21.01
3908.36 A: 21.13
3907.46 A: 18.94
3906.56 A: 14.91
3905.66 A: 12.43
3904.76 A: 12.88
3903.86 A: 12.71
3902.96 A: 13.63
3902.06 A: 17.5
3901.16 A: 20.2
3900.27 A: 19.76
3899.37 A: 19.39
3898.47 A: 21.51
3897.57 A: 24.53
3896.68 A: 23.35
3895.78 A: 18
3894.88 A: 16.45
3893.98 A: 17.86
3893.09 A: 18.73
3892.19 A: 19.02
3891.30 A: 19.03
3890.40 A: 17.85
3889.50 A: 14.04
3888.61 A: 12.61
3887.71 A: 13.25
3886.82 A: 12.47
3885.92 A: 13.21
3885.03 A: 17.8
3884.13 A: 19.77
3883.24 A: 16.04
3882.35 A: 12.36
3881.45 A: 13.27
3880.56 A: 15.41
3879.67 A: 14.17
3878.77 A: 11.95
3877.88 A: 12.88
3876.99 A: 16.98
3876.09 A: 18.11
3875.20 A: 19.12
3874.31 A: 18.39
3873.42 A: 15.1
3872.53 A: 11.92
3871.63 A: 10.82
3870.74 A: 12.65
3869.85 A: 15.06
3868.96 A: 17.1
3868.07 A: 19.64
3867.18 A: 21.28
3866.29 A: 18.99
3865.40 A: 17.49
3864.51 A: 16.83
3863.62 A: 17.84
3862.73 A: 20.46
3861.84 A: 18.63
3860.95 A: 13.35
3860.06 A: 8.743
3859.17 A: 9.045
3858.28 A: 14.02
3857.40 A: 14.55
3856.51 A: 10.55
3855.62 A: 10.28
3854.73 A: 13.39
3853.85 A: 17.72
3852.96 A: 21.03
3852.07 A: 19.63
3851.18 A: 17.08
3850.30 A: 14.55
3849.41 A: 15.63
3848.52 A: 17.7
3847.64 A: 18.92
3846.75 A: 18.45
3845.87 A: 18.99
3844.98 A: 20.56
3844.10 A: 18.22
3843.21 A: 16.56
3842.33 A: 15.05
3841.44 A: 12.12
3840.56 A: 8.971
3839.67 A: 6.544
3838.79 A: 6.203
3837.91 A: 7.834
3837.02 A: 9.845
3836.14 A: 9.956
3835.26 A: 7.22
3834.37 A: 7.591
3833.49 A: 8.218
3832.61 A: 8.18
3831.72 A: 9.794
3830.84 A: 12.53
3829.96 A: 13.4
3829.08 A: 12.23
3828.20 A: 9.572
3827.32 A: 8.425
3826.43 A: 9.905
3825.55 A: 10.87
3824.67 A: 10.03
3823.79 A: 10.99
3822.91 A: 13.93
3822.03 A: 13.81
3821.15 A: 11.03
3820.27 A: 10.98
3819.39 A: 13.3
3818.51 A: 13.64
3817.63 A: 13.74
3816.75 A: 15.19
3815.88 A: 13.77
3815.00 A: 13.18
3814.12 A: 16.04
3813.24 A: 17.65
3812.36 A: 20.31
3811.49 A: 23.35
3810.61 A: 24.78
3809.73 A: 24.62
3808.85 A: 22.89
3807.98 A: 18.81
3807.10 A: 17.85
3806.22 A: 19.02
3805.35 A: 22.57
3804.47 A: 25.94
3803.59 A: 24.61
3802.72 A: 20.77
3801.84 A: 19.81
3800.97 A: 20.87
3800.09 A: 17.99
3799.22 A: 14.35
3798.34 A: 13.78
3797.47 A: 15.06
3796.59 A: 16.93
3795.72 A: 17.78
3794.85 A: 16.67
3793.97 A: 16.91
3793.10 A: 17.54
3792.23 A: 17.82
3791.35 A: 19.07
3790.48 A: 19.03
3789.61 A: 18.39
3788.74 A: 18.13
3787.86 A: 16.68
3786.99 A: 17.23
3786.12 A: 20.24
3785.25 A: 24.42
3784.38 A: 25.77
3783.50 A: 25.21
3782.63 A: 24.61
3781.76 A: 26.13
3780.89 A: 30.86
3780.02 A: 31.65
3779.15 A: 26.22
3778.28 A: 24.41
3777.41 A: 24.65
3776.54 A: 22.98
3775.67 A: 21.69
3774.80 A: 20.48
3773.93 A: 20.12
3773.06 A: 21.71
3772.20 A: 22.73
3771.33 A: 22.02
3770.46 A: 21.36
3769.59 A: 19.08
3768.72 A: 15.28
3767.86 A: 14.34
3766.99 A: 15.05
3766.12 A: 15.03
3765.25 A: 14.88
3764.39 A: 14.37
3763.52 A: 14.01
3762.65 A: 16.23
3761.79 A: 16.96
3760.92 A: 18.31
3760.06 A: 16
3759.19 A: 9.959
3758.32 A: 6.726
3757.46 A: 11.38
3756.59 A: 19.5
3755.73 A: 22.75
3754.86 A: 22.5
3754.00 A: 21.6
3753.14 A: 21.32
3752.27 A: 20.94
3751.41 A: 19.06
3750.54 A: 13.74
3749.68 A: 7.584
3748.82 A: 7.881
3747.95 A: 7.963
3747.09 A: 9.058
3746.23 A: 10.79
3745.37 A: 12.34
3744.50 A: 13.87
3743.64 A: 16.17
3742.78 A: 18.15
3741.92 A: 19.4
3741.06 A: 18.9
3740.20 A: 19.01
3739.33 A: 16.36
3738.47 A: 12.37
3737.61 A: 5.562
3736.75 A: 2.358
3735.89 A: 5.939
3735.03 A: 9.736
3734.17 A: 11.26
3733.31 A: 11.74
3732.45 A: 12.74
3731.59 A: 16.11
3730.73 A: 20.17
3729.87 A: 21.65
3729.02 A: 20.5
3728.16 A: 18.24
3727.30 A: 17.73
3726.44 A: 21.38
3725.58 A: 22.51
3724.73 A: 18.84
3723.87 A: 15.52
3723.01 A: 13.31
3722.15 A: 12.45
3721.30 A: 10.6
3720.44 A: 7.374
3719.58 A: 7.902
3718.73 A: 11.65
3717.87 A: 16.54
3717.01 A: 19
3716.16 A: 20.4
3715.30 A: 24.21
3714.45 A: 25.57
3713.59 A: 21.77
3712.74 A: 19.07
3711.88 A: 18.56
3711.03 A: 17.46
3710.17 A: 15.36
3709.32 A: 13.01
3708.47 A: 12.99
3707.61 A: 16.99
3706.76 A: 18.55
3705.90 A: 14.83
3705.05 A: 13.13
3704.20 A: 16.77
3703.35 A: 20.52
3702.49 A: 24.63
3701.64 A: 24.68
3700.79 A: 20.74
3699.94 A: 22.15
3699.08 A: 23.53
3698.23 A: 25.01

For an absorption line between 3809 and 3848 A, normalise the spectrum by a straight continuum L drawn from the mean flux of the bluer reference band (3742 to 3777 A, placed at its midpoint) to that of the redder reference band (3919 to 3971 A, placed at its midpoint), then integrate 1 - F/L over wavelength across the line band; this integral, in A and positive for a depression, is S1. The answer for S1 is 5.0 A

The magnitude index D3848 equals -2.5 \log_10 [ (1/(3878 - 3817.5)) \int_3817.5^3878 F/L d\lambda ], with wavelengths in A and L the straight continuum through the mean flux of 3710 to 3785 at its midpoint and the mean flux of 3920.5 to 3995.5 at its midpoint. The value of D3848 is 0.211 mag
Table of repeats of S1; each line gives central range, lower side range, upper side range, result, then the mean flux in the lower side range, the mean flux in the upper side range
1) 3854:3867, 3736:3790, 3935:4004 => 2.5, 17.8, 18.9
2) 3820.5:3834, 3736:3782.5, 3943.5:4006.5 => 5.4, 17.2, 20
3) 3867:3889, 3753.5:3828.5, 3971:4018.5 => 6.0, 18.2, 24.3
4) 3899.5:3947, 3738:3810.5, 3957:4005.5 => 9.9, 18.6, 20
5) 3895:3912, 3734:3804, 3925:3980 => -4.9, 17.6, 13.7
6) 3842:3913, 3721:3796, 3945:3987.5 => 2.5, 17.4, 17.4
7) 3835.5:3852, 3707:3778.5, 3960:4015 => 3.8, 16.2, 21.1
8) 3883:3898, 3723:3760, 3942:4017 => 1.1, 15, 20.8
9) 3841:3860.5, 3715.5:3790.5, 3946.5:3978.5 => 0.9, 17.1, 15.4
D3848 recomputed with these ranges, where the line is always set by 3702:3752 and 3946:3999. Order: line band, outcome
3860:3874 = 0.09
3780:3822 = -0.16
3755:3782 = -0.20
